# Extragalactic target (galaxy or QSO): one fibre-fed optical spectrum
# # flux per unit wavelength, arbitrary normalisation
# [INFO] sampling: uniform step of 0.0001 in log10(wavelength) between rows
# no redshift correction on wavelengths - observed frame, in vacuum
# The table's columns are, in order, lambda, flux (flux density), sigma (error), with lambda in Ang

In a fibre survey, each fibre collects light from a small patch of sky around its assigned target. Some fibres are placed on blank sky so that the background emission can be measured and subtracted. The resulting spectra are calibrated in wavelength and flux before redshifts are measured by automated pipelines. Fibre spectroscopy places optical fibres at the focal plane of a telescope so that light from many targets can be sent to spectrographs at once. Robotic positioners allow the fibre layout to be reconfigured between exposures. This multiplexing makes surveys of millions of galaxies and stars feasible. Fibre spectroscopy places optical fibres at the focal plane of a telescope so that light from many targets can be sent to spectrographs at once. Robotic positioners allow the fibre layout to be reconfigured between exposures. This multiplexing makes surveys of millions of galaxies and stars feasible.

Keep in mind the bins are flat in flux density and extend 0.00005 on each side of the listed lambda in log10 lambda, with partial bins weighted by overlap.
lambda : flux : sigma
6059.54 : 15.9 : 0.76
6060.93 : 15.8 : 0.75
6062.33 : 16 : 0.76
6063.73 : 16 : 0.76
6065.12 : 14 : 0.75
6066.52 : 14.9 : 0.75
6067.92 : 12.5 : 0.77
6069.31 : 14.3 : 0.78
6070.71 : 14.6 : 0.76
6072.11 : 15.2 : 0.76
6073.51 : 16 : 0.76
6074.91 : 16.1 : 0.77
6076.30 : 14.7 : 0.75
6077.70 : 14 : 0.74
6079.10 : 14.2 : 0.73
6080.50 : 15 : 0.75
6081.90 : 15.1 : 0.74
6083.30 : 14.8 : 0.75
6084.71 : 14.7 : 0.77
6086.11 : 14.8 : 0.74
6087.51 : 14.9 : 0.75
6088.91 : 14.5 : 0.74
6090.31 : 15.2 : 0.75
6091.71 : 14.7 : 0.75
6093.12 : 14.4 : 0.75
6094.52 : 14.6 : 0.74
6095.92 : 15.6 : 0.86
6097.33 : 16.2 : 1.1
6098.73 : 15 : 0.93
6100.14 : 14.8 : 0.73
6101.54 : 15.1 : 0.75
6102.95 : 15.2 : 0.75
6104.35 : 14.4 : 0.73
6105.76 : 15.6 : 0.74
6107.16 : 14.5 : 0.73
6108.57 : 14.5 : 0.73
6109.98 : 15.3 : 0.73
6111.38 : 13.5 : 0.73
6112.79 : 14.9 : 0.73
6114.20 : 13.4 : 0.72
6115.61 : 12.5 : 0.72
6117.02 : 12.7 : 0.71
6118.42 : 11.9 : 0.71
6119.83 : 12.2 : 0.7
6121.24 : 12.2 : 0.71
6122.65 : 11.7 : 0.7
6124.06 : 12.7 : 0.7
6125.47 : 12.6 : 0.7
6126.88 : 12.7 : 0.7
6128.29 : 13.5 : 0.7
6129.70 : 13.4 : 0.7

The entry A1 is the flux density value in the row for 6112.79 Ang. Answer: 14.9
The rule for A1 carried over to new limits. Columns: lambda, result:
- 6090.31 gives 15.2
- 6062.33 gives 16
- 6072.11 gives 15.2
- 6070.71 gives 14.6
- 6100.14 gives 14.8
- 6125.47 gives 12.6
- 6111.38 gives 13.5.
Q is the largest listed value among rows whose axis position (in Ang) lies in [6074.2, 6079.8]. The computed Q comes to 16.1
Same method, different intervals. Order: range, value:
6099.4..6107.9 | 15.6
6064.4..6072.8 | 15.2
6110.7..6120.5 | 14.9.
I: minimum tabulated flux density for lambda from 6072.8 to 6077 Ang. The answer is 14.7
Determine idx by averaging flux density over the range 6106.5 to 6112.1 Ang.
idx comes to 14.4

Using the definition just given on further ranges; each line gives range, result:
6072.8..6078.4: 15.2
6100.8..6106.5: 15.1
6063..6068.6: 14.4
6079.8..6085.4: 14.9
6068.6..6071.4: 14.5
